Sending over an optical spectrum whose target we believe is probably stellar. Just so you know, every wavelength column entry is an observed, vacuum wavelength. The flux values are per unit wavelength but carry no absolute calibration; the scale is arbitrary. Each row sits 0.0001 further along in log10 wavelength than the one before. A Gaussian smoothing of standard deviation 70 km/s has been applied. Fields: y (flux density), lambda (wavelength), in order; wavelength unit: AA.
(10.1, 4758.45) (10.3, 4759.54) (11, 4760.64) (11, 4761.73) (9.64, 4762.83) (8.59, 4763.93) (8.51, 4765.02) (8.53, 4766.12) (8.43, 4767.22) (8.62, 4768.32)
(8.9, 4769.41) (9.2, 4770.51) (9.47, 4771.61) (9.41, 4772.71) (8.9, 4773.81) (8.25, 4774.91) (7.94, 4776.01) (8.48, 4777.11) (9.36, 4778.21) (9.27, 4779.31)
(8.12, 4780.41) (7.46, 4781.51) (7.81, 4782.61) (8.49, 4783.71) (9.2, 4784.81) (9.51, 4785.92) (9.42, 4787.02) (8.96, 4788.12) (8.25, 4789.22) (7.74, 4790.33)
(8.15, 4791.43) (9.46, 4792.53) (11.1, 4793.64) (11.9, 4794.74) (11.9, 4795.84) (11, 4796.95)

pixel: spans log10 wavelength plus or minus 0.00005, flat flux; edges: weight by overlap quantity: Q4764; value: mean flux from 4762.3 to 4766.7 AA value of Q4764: 8.81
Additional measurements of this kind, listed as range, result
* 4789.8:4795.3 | 9.7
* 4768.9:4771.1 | 9.05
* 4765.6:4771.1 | 8.74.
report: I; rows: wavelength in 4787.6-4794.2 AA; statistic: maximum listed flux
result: 11.1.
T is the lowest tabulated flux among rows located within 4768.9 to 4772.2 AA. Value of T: 8.9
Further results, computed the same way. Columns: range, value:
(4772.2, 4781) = 7.94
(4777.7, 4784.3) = 7.46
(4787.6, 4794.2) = 7.74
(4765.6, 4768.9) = 8.43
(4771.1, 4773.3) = 9.41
